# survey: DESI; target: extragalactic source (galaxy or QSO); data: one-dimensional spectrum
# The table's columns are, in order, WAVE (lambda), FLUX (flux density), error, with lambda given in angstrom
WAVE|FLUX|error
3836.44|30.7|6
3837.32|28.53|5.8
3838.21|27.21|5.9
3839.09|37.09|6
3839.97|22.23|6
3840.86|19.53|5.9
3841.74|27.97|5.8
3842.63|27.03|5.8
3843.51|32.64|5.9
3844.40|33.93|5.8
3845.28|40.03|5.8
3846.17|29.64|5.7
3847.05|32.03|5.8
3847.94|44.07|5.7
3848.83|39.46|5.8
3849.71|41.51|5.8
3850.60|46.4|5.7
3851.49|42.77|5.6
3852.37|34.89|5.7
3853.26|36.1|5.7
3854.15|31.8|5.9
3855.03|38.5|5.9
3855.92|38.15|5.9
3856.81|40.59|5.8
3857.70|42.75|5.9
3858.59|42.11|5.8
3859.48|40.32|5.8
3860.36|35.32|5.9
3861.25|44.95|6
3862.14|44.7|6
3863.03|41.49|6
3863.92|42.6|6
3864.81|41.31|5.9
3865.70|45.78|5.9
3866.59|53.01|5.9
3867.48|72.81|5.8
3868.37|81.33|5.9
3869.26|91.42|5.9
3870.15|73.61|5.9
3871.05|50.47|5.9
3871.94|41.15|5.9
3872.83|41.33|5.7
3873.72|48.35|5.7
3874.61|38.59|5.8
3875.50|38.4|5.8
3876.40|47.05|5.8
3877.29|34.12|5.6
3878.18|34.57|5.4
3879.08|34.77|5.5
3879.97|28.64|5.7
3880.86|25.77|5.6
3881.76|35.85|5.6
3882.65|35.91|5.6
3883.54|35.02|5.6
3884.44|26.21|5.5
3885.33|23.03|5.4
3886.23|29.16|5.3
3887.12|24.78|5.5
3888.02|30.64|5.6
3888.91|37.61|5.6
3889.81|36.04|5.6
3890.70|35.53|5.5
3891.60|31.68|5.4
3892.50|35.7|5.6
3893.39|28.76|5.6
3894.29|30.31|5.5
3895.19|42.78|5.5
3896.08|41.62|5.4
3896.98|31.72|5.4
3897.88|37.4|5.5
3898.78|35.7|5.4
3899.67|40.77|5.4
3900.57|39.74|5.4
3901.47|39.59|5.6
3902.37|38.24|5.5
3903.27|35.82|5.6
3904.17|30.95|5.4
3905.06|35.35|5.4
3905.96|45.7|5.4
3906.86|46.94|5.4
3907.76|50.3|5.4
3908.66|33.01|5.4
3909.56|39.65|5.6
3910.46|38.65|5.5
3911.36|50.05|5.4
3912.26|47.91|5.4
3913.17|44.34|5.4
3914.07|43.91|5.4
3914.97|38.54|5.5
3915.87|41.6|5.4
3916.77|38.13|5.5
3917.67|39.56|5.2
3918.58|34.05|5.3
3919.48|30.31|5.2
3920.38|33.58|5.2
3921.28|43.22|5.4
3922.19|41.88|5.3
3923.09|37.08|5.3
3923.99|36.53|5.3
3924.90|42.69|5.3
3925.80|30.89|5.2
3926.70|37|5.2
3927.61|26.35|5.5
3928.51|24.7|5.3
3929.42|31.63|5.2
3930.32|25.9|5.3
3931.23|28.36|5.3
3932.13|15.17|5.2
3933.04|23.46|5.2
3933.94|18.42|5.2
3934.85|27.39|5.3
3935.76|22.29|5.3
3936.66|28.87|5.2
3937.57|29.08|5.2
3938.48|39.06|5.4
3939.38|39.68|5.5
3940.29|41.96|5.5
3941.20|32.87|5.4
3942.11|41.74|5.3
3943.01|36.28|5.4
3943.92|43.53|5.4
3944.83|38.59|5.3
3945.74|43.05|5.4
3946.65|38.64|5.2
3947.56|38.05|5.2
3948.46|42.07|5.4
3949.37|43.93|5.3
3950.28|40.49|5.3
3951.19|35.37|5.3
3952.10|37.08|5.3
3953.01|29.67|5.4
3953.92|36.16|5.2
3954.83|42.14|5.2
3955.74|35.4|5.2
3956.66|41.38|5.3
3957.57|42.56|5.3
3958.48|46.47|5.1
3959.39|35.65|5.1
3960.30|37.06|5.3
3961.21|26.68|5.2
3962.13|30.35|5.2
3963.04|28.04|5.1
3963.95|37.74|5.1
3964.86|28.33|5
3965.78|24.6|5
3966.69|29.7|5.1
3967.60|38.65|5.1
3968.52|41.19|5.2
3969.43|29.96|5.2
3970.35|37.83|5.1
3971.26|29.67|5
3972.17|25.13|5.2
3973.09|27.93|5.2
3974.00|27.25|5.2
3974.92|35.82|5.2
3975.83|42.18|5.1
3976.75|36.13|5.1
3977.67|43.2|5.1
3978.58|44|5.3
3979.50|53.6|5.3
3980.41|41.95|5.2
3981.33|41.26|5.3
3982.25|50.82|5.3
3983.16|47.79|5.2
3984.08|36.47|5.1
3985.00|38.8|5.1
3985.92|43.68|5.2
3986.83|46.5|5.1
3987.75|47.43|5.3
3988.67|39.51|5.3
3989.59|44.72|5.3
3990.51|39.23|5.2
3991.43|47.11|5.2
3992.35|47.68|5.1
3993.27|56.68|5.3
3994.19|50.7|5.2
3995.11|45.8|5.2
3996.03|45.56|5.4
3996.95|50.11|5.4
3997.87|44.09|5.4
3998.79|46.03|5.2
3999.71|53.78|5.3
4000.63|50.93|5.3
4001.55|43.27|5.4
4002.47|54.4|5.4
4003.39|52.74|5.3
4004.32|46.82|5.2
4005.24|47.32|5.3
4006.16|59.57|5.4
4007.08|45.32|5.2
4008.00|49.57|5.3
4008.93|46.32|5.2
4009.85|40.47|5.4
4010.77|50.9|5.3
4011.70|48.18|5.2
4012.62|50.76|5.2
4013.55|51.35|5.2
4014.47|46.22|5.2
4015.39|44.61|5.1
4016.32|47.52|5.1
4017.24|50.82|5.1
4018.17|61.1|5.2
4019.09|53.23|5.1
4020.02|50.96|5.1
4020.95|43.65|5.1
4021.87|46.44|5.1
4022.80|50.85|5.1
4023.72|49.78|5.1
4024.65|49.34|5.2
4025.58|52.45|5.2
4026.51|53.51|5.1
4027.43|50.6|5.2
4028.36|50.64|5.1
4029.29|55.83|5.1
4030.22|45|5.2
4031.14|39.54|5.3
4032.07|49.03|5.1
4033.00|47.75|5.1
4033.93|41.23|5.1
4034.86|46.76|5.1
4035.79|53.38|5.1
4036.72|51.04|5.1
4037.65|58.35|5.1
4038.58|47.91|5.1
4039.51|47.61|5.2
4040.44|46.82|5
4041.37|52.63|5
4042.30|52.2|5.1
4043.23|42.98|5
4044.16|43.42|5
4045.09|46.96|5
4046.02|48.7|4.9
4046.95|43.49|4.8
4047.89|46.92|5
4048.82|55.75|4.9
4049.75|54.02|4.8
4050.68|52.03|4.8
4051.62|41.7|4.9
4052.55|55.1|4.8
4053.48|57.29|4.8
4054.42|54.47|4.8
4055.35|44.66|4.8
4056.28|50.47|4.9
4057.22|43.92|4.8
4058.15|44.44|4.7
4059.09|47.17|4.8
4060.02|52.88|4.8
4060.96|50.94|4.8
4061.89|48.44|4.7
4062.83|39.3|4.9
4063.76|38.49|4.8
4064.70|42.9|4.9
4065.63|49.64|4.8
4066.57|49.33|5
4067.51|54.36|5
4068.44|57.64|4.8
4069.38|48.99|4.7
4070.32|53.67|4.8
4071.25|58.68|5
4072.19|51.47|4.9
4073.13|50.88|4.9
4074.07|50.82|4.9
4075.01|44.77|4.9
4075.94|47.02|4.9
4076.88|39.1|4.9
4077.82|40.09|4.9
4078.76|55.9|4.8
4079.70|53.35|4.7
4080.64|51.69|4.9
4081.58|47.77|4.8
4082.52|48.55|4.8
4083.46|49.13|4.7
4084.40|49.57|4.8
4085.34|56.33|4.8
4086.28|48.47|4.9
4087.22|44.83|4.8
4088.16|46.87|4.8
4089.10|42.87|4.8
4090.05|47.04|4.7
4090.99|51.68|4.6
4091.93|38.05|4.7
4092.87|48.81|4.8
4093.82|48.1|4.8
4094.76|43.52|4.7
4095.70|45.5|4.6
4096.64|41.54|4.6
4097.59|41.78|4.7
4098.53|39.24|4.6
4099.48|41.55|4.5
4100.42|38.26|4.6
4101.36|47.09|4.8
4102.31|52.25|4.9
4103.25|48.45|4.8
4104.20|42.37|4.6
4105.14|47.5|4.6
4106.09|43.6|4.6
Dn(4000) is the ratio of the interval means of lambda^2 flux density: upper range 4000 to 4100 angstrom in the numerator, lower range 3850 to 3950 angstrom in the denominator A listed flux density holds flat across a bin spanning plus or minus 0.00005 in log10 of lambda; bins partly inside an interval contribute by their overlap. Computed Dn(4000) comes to 1.36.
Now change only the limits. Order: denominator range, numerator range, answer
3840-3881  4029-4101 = 1.27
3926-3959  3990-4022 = 1.46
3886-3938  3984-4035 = 1.44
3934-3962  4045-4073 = 1.42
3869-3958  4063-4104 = 1.40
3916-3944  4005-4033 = 1.57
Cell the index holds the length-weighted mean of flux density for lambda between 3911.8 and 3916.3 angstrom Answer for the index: 43.2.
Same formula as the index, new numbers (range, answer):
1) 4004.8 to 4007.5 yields 50.9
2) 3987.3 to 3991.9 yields 43.5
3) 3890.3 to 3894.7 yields 32.3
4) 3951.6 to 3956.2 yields 36.1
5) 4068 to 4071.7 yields 54.7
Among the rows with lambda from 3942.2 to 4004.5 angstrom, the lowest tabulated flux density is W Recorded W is 24.6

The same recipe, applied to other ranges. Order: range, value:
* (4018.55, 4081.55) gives 38.49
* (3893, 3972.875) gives 15.17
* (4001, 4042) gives 39.54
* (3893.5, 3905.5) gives 30.31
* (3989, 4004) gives 39.23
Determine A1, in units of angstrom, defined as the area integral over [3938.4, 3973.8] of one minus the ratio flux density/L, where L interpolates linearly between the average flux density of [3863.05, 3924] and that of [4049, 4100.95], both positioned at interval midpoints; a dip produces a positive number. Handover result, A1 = 5.6 angstrom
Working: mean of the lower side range 40.4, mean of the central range 36.2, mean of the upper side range 48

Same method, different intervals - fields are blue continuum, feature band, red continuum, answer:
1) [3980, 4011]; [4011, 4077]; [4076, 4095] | -2.73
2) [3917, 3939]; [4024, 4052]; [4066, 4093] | -2.95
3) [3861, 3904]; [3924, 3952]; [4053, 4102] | 5.90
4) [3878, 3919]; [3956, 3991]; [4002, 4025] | 5.60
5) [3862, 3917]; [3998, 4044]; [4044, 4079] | -2.26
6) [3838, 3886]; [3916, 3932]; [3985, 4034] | 3.55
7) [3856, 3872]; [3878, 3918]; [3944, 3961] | 8.40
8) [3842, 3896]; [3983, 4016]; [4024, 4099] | -1.07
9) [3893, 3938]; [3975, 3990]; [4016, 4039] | 0.23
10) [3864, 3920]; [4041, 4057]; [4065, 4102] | -1.03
